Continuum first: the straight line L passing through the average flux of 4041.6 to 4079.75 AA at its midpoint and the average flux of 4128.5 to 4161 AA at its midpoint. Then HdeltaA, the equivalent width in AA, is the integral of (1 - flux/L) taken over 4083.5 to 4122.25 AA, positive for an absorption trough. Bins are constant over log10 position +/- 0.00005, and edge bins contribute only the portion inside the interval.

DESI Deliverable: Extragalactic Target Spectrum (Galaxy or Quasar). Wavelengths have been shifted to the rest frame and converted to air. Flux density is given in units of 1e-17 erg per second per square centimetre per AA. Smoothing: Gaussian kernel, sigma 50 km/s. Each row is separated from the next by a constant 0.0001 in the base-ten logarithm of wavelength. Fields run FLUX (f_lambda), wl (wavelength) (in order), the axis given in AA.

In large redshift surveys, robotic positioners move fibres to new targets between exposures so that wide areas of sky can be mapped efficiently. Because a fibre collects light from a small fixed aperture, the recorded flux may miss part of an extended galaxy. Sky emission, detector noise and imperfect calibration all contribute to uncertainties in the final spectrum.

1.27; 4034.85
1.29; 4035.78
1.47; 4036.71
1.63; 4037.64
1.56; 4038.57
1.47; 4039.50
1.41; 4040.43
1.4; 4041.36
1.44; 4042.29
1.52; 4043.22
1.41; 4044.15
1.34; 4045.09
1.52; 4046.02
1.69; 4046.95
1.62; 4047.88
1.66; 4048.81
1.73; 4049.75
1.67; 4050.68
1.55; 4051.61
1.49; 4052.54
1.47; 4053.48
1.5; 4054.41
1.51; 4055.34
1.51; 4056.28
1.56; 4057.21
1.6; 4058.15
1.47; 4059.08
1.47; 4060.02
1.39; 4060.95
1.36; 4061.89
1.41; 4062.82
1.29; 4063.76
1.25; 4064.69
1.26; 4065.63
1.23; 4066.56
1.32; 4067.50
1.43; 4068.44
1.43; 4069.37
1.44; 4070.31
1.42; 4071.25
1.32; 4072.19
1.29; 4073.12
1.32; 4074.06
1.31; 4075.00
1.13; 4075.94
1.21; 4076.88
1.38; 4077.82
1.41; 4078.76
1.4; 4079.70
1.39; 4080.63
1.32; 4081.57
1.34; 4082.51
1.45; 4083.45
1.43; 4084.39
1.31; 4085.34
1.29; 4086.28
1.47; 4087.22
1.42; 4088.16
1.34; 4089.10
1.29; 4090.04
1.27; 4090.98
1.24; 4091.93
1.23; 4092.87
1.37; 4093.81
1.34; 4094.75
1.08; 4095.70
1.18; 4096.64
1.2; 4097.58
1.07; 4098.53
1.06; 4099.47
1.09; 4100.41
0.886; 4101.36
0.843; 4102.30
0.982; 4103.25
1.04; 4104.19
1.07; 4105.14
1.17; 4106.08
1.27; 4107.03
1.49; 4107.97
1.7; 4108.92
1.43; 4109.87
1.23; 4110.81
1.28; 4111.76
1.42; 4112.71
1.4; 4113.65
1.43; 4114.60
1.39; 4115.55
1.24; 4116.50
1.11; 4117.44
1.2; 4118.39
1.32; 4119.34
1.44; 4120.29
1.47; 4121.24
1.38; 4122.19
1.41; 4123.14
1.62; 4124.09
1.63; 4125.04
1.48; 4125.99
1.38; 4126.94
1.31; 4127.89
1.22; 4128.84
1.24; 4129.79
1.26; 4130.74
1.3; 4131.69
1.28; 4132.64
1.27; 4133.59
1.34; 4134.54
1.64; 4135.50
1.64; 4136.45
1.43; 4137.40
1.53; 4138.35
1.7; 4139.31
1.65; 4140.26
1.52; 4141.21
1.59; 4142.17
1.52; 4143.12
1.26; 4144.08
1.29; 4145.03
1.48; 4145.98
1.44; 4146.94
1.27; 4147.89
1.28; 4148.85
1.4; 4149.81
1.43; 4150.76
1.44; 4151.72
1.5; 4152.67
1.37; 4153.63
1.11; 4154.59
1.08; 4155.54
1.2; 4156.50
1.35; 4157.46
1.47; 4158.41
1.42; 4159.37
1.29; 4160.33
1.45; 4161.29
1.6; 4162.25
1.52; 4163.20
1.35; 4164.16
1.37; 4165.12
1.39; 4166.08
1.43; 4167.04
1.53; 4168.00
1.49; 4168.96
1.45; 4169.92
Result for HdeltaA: 4.0 AA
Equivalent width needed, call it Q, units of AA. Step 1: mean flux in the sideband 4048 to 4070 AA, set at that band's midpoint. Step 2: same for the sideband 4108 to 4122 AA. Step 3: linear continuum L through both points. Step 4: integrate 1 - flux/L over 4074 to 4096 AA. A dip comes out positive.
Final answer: 1.43 AA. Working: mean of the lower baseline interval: 1.46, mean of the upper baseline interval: 1.37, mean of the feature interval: 1.32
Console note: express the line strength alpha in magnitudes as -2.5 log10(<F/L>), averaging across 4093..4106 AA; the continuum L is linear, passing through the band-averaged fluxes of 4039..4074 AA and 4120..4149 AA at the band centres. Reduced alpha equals 0.29 mag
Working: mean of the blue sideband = 1.45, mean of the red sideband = 1.43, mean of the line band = 1.1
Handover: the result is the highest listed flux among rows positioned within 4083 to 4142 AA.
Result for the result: 1.7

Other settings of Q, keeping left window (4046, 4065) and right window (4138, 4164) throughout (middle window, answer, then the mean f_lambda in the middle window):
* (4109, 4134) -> 1.5 AA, 1.36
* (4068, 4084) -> 1.5 AA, 1.35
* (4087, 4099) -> 1.7 AA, 1.27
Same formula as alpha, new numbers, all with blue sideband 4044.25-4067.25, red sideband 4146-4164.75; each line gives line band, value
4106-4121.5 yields 0.05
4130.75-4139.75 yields -0.04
